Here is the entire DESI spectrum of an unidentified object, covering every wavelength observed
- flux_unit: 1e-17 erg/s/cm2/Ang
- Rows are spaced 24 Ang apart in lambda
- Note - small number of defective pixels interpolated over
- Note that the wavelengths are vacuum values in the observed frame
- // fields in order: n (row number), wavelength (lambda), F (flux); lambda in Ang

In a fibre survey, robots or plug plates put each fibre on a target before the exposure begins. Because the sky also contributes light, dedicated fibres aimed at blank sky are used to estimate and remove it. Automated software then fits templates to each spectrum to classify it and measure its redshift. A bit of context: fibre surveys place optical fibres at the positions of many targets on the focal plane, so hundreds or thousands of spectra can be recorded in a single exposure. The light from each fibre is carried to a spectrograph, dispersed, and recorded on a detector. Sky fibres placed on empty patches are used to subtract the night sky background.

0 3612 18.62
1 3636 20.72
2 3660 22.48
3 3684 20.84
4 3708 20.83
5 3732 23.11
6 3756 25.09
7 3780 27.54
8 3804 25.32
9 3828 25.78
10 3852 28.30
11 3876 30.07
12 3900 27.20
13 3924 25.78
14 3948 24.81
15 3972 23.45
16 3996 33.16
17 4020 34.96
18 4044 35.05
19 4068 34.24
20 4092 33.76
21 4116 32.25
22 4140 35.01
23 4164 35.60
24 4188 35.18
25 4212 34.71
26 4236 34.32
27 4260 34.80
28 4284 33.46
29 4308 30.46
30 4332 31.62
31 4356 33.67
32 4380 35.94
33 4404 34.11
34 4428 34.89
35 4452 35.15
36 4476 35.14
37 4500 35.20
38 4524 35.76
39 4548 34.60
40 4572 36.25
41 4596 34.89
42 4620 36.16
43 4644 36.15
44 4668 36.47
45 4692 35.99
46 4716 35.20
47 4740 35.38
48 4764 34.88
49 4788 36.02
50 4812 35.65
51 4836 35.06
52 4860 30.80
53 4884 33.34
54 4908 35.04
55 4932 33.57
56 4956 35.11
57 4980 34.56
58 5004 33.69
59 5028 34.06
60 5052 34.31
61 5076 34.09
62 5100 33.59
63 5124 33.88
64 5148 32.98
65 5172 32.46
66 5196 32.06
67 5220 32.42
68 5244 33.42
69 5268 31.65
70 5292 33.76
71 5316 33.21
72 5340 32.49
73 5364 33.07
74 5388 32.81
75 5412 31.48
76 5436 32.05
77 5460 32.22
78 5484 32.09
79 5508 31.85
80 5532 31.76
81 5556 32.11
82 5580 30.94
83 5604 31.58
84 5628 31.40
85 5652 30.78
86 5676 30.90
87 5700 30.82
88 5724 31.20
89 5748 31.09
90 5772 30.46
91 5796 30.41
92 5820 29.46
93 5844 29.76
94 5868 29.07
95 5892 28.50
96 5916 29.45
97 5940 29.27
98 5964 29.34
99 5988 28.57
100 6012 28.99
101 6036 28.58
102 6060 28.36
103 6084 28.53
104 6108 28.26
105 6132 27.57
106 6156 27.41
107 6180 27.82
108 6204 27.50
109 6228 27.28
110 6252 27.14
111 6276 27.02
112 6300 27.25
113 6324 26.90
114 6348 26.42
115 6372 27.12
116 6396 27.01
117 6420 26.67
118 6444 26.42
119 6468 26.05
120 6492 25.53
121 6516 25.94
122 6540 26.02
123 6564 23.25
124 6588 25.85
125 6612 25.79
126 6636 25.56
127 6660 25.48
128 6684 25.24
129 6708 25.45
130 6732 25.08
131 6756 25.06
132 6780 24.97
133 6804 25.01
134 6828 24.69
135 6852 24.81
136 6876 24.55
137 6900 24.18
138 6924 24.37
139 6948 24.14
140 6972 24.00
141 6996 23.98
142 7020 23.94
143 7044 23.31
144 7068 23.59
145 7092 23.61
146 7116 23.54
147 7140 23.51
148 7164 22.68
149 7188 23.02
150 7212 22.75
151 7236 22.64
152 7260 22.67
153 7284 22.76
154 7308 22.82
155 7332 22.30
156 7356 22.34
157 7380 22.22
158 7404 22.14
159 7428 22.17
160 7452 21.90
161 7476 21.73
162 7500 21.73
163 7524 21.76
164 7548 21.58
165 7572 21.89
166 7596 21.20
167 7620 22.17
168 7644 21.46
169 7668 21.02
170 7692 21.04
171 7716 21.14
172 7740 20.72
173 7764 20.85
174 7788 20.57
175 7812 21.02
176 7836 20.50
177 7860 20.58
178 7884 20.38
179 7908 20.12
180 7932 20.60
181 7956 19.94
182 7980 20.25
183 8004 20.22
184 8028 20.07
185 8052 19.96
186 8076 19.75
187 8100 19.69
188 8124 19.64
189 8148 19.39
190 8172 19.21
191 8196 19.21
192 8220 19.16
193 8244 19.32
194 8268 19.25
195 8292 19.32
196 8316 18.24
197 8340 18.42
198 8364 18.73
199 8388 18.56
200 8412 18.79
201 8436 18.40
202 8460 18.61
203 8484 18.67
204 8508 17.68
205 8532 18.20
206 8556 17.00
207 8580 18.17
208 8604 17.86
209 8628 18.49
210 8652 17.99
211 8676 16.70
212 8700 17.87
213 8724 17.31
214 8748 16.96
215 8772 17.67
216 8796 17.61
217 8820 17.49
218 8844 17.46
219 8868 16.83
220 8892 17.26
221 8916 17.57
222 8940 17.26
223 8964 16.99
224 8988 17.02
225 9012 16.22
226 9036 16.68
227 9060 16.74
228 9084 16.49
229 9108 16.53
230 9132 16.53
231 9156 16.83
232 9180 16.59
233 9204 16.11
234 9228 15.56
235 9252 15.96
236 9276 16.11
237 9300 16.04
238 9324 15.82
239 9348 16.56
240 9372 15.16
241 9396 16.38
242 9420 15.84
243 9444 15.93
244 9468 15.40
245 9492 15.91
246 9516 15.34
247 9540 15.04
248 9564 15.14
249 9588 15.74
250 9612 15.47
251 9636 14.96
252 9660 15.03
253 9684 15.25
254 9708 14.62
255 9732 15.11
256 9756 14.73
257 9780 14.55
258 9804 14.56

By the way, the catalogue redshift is 0.00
